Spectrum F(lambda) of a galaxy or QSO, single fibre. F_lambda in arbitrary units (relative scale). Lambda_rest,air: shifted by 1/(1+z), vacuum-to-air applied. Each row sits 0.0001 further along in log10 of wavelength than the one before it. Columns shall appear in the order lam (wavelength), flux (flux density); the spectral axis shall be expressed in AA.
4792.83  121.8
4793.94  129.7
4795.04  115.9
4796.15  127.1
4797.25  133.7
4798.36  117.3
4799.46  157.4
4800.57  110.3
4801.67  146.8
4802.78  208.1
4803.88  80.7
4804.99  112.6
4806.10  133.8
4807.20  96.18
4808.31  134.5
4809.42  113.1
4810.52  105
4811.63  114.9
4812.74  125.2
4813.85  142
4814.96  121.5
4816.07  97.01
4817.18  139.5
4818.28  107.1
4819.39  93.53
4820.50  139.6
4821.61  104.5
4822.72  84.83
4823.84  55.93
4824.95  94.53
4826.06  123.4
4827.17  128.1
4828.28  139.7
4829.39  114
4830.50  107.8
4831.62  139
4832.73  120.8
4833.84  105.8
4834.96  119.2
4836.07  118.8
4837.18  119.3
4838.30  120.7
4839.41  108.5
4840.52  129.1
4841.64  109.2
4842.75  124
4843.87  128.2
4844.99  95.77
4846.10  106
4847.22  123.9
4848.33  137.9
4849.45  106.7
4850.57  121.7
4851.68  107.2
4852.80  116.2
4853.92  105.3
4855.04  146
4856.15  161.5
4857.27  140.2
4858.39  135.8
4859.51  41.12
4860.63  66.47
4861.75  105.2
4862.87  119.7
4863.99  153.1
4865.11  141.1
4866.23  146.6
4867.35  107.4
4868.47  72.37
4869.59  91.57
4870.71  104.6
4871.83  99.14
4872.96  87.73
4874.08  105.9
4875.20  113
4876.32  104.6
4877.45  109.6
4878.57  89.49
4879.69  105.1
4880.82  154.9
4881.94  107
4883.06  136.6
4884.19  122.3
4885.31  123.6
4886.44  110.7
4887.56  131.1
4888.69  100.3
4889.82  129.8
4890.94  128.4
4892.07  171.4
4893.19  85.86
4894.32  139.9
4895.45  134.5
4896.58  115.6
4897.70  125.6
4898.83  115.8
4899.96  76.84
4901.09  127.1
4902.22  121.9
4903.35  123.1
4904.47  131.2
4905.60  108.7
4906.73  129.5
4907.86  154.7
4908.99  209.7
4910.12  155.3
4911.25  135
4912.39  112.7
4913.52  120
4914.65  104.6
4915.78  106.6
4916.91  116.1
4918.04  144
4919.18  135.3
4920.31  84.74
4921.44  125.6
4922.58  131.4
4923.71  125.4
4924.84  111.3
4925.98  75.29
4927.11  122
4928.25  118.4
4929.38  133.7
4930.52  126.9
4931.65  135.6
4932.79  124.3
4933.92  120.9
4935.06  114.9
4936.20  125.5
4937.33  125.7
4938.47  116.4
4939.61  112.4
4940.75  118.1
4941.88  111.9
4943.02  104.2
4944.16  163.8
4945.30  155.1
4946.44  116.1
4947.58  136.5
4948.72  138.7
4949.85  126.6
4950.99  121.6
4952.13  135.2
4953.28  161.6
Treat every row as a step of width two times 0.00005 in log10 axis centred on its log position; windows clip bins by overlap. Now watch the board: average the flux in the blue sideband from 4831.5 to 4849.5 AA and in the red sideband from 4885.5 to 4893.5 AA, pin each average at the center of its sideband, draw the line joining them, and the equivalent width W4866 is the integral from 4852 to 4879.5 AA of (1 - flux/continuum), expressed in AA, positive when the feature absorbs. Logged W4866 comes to 2.3 AA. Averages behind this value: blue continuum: 118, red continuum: 124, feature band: 111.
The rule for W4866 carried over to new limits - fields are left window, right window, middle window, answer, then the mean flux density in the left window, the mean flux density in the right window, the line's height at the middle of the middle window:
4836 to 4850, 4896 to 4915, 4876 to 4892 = 0.56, 118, 128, 124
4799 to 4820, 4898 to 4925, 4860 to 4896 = 2.67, 123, 125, 125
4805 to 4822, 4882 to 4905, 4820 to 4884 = 3.12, 118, 122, 120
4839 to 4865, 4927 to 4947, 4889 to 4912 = -1.68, 117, 125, 122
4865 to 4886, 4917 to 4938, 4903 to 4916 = -1.76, 111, 121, 118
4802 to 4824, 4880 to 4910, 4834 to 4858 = 0.04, 117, 128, 121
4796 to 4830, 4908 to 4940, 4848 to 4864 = 0.68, 119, 124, 121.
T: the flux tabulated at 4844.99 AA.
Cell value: 95.77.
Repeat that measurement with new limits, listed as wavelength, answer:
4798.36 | 117.3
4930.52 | 126.9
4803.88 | 80.7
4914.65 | 104.6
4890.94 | 128.4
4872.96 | 87.73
